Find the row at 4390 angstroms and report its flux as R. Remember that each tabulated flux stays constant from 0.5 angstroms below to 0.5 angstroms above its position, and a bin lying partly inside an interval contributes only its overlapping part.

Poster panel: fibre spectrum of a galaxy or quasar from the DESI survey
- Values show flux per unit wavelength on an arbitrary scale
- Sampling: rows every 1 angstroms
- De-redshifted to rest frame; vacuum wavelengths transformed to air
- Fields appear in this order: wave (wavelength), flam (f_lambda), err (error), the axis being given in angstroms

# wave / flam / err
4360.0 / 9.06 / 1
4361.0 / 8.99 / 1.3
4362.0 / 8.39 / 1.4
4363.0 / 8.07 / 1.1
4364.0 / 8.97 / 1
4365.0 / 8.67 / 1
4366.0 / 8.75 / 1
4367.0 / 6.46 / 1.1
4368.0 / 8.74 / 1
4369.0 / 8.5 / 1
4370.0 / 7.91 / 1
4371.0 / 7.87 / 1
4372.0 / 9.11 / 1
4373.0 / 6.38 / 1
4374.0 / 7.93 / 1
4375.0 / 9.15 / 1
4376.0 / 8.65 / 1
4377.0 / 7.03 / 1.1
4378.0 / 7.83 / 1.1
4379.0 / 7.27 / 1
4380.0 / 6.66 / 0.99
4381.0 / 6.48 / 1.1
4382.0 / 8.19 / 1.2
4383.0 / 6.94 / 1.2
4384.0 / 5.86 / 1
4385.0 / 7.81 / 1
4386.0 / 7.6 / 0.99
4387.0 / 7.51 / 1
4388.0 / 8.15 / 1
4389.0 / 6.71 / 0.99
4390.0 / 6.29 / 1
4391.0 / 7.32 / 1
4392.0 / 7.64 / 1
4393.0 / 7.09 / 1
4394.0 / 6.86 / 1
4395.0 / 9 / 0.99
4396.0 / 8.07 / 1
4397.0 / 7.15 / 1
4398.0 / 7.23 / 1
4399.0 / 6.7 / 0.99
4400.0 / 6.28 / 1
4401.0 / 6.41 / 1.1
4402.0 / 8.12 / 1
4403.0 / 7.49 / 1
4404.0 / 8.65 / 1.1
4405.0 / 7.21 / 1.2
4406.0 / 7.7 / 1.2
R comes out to 6.29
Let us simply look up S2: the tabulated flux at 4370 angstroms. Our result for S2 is 7.91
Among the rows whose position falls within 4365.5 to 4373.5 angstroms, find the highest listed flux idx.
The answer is 9.11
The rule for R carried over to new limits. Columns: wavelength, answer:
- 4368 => 8.74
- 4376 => 8.65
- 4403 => 7.49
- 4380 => 6.66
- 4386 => 7.6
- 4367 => 6.46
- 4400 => 6.28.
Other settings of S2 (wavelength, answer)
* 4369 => 8.5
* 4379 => 7.27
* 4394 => 6.86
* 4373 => 6.38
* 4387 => 7.51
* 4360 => 9.06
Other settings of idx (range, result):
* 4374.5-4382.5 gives 9.15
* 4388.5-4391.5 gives 7.32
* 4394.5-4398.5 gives 9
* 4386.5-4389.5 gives 8.15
